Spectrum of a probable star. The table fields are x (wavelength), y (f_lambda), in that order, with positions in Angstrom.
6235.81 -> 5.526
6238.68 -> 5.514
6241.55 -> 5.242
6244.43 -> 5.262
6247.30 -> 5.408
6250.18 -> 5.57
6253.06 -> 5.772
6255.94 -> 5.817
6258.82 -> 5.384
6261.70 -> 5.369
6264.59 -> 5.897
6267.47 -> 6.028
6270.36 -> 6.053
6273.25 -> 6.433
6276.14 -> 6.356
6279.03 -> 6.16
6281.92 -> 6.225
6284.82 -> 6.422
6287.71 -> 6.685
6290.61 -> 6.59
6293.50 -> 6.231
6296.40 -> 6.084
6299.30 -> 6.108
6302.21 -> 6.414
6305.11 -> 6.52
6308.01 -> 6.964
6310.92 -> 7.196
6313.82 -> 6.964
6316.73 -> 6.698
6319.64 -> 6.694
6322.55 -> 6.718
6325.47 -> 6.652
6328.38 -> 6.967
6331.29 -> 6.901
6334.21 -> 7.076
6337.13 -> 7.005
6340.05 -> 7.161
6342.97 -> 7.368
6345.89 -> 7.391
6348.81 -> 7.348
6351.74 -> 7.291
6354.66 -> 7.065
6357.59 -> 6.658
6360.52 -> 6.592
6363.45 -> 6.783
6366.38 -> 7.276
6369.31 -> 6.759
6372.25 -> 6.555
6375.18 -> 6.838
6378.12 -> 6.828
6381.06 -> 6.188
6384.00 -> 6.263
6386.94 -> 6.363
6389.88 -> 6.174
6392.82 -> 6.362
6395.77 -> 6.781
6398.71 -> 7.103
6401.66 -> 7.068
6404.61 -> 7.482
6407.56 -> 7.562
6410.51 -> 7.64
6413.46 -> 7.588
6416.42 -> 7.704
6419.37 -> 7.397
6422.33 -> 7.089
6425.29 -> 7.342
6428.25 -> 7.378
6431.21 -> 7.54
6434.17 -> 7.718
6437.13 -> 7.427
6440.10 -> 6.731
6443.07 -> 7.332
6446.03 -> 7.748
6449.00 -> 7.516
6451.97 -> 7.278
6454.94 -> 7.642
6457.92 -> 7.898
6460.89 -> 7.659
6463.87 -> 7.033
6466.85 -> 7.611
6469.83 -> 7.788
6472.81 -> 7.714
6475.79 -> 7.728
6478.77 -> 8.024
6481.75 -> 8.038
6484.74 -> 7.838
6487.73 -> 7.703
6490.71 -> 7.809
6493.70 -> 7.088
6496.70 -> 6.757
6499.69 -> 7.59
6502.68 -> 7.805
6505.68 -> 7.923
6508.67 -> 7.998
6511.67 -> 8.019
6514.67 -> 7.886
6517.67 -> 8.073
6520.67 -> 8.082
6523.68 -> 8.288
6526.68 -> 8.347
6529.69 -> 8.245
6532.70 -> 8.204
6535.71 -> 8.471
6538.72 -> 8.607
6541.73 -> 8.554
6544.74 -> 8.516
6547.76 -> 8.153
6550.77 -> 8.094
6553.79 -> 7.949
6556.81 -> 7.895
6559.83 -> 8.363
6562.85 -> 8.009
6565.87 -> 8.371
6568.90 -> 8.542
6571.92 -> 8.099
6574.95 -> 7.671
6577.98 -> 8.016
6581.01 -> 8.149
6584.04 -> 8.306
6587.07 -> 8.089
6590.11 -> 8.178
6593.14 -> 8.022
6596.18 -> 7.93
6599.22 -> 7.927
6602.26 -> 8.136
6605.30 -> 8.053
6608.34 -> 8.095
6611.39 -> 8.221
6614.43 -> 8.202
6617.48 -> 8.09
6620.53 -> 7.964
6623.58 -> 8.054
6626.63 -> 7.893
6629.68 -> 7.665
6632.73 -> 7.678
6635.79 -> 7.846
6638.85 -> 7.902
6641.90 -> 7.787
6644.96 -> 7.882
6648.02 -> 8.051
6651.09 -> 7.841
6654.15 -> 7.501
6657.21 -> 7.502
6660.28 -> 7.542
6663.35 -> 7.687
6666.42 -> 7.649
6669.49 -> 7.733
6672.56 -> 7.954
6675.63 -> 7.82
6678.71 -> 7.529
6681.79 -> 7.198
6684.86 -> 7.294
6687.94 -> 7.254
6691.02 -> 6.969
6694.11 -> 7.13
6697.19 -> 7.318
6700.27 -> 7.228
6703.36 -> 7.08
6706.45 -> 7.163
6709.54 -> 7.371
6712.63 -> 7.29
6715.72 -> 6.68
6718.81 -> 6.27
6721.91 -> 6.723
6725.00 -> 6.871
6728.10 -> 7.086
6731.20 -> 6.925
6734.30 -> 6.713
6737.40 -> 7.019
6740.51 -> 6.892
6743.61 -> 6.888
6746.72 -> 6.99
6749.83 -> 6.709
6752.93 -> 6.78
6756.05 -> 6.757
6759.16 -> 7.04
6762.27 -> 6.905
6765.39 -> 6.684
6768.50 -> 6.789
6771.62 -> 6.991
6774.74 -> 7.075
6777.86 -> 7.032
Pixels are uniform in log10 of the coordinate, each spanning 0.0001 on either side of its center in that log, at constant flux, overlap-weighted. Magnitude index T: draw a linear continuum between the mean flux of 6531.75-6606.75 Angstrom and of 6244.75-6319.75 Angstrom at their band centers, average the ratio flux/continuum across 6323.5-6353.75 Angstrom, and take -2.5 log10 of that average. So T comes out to -0.08 mag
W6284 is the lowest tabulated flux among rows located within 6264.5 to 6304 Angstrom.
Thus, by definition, 5.897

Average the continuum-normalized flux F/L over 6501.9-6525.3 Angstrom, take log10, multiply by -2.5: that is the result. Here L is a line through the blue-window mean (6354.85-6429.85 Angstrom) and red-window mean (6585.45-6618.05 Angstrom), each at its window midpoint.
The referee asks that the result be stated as -0.06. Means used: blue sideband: 6.95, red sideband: 8.09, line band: 8.02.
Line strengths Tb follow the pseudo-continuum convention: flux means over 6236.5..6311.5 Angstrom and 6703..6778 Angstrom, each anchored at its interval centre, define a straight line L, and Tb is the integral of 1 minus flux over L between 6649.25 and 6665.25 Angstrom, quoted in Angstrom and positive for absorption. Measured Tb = -2.1 Angstrom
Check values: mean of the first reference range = 6.05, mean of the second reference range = 6.9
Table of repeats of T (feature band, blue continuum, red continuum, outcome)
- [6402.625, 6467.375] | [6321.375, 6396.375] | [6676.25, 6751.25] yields -0.09 mag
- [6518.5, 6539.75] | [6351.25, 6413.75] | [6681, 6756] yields -0.20 mag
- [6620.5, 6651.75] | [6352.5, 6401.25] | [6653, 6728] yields -0.10 mag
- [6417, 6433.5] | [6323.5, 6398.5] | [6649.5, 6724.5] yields -0.07 mag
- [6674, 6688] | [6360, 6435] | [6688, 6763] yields -0.07 mag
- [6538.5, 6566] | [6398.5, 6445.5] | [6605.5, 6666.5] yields -0.08 mag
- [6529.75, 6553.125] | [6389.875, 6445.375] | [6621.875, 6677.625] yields -0.11 mag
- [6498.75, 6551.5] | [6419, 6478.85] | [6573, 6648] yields -0.06 mag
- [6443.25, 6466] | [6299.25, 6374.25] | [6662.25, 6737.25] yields -0.08 mag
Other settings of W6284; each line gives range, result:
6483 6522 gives 6.757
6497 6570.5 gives 7.59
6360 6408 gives 6.174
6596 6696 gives 6.969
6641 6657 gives 7.501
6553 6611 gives 7.671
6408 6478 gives 6.731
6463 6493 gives 7.033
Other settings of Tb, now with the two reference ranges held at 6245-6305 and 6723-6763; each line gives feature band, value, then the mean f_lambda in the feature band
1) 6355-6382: -2.29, 6.74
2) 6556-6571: -3.84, 8.25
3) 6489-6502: -1.82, 7.35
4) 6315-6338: -2.60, 6.83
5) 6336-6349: -2.28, 7.25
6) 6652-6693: -4.54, 7.51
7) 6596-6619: -5.00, 8.09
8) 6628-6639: -1.75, 7.76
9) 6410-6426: -2.91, 7.45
